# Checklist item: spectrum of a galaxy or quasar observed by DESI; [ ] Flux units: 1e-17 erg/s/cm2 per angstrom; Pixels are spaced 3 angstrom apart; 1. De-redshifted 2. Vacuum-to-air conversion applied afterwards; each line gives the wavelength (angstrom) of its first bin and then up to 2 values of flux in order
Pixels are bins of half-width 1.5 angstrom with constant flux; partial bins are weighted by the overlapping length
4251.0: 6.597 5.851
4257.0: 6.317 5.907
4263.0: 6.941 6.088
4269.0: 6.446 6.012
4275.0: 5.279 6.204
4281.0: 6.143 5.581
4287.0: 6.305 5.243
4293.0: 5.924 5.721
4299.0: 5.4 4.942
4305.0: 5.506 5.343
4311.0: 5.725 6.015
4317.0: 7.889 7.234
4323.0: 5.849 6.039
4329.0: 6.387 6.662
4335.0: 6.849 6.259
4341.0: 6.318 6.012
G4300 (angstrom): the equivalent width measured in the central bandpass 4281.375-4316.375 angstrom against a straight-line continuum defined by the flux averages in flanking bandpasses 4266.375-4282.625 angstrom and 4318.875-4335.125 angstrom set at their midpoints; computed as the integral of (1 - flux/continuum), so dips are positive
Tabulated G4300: 3.0 angstrom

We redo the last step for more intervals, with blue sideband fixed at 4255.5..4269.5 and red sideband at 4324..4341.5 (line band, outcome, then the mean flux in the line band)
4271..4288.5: 1.2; 5.92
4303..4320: 0.6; 6.16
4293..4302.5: 1.3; 5.49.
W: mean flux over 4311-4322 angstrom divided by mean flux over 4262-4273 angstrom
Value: 1.07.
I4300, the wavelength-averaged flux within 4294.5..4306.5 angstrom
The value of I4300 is 5.39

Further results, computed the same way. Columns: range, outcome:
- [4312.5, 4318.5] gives 6.95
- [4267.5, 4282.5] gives 6.02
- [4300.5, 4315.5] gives 5.51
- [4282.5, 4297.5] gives 5.75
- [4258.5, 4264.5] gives 6.42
